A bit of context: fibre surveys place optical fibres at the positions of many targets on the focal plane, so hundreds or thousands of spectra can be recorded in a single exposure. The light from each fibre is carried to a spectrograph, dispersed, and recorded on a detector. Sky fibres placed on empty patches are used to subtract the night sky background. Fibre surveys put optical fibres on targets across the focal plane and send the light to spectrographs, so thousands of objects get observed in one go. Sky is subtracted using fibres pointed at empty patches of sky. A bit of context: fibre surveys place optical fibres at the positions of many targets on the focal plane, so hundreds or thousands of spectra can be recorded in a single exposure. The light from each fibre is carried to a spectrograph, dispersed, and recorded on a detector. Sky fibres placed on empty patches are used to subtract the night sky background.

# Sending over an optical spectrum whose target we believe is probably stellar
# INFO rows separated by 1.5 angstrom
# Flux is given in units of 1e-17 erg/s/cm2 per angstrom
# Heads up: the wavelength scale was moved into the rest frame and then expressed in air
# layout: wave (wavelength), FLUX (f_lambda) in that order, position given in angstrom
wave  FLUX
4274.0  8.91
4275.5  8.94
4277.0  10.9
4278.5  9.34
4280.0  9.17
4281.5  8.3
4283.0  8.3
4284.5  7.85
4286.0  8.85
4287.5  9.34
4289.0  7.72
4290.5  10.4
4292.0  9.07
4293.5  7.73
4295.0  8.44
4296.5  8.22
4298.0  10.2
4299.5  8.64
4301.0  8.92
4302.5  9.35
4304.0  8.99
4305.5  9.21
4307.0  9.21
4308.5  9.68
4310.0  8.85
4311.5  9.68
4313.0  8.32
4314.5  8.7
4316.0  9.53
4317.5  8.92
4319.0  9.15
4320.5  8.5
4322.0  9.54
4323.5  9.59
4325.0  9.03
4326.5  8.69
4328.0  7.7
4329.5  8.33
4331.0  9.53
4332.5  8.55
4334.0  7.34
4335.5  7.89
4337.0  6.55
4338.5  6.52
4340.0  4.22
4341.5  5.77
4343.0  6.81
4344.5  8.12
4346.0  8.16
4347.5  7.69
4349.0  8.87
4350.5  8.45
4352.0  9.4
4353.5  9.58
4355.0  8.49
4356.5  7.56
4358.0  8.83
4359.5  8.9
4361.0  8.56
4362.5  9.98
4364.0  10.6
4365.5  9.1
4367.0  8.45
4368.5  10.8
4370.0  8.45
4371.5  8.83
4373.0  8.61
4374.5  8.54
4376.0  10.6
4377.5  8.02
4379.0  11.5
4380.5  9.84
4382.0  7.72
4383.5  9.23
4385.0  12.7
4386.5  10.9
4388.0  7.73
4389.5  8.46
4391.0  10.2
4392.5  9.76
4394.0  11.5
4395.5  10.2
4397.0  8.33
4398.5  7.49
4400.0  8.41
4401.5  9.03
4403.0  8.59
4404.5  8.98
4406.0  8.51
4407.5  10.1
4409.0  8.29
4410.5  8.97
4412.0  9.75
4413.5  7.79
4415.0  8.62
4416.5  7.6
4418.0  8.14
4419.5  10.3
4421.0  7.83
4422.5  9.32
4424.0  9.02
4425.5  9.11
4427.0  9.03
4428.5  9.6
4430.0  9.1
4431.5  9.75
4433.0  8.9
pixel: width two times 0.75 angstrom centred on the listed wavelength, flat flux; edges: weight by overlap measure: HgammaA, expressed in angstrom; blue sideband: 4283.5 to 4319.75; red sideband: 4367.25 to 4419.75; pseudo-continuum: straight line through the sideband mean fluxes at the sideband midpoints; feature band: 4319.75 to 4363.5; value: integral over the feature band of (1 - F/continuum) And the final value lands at 4.19 angstrom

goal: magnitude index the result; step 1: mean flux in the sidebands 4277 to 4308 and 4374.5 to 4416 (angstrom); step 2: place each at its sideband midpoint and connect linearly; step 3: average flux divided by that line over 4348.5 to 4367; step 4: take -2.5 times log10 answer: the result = 0.02 mag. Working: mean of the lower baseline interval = 8.92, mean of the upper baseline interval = 9.28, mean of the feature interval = 9.01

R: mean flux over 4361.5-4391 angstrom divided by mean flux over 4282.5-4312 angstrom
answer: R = 1.06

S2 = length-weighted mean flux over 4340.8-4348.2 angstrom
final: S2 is 7.32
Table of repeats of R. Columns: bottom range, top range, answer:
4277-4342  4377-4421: 1.07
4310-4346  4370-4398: 1.17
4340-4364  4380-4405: 1.13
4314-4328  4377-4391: 1.07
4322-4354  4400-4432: 1.12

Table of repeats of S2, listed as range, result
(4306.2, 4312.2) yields 9.35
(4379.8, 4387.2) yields 10.1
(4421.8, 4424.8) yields 9.17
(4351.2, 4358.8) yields 8.77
